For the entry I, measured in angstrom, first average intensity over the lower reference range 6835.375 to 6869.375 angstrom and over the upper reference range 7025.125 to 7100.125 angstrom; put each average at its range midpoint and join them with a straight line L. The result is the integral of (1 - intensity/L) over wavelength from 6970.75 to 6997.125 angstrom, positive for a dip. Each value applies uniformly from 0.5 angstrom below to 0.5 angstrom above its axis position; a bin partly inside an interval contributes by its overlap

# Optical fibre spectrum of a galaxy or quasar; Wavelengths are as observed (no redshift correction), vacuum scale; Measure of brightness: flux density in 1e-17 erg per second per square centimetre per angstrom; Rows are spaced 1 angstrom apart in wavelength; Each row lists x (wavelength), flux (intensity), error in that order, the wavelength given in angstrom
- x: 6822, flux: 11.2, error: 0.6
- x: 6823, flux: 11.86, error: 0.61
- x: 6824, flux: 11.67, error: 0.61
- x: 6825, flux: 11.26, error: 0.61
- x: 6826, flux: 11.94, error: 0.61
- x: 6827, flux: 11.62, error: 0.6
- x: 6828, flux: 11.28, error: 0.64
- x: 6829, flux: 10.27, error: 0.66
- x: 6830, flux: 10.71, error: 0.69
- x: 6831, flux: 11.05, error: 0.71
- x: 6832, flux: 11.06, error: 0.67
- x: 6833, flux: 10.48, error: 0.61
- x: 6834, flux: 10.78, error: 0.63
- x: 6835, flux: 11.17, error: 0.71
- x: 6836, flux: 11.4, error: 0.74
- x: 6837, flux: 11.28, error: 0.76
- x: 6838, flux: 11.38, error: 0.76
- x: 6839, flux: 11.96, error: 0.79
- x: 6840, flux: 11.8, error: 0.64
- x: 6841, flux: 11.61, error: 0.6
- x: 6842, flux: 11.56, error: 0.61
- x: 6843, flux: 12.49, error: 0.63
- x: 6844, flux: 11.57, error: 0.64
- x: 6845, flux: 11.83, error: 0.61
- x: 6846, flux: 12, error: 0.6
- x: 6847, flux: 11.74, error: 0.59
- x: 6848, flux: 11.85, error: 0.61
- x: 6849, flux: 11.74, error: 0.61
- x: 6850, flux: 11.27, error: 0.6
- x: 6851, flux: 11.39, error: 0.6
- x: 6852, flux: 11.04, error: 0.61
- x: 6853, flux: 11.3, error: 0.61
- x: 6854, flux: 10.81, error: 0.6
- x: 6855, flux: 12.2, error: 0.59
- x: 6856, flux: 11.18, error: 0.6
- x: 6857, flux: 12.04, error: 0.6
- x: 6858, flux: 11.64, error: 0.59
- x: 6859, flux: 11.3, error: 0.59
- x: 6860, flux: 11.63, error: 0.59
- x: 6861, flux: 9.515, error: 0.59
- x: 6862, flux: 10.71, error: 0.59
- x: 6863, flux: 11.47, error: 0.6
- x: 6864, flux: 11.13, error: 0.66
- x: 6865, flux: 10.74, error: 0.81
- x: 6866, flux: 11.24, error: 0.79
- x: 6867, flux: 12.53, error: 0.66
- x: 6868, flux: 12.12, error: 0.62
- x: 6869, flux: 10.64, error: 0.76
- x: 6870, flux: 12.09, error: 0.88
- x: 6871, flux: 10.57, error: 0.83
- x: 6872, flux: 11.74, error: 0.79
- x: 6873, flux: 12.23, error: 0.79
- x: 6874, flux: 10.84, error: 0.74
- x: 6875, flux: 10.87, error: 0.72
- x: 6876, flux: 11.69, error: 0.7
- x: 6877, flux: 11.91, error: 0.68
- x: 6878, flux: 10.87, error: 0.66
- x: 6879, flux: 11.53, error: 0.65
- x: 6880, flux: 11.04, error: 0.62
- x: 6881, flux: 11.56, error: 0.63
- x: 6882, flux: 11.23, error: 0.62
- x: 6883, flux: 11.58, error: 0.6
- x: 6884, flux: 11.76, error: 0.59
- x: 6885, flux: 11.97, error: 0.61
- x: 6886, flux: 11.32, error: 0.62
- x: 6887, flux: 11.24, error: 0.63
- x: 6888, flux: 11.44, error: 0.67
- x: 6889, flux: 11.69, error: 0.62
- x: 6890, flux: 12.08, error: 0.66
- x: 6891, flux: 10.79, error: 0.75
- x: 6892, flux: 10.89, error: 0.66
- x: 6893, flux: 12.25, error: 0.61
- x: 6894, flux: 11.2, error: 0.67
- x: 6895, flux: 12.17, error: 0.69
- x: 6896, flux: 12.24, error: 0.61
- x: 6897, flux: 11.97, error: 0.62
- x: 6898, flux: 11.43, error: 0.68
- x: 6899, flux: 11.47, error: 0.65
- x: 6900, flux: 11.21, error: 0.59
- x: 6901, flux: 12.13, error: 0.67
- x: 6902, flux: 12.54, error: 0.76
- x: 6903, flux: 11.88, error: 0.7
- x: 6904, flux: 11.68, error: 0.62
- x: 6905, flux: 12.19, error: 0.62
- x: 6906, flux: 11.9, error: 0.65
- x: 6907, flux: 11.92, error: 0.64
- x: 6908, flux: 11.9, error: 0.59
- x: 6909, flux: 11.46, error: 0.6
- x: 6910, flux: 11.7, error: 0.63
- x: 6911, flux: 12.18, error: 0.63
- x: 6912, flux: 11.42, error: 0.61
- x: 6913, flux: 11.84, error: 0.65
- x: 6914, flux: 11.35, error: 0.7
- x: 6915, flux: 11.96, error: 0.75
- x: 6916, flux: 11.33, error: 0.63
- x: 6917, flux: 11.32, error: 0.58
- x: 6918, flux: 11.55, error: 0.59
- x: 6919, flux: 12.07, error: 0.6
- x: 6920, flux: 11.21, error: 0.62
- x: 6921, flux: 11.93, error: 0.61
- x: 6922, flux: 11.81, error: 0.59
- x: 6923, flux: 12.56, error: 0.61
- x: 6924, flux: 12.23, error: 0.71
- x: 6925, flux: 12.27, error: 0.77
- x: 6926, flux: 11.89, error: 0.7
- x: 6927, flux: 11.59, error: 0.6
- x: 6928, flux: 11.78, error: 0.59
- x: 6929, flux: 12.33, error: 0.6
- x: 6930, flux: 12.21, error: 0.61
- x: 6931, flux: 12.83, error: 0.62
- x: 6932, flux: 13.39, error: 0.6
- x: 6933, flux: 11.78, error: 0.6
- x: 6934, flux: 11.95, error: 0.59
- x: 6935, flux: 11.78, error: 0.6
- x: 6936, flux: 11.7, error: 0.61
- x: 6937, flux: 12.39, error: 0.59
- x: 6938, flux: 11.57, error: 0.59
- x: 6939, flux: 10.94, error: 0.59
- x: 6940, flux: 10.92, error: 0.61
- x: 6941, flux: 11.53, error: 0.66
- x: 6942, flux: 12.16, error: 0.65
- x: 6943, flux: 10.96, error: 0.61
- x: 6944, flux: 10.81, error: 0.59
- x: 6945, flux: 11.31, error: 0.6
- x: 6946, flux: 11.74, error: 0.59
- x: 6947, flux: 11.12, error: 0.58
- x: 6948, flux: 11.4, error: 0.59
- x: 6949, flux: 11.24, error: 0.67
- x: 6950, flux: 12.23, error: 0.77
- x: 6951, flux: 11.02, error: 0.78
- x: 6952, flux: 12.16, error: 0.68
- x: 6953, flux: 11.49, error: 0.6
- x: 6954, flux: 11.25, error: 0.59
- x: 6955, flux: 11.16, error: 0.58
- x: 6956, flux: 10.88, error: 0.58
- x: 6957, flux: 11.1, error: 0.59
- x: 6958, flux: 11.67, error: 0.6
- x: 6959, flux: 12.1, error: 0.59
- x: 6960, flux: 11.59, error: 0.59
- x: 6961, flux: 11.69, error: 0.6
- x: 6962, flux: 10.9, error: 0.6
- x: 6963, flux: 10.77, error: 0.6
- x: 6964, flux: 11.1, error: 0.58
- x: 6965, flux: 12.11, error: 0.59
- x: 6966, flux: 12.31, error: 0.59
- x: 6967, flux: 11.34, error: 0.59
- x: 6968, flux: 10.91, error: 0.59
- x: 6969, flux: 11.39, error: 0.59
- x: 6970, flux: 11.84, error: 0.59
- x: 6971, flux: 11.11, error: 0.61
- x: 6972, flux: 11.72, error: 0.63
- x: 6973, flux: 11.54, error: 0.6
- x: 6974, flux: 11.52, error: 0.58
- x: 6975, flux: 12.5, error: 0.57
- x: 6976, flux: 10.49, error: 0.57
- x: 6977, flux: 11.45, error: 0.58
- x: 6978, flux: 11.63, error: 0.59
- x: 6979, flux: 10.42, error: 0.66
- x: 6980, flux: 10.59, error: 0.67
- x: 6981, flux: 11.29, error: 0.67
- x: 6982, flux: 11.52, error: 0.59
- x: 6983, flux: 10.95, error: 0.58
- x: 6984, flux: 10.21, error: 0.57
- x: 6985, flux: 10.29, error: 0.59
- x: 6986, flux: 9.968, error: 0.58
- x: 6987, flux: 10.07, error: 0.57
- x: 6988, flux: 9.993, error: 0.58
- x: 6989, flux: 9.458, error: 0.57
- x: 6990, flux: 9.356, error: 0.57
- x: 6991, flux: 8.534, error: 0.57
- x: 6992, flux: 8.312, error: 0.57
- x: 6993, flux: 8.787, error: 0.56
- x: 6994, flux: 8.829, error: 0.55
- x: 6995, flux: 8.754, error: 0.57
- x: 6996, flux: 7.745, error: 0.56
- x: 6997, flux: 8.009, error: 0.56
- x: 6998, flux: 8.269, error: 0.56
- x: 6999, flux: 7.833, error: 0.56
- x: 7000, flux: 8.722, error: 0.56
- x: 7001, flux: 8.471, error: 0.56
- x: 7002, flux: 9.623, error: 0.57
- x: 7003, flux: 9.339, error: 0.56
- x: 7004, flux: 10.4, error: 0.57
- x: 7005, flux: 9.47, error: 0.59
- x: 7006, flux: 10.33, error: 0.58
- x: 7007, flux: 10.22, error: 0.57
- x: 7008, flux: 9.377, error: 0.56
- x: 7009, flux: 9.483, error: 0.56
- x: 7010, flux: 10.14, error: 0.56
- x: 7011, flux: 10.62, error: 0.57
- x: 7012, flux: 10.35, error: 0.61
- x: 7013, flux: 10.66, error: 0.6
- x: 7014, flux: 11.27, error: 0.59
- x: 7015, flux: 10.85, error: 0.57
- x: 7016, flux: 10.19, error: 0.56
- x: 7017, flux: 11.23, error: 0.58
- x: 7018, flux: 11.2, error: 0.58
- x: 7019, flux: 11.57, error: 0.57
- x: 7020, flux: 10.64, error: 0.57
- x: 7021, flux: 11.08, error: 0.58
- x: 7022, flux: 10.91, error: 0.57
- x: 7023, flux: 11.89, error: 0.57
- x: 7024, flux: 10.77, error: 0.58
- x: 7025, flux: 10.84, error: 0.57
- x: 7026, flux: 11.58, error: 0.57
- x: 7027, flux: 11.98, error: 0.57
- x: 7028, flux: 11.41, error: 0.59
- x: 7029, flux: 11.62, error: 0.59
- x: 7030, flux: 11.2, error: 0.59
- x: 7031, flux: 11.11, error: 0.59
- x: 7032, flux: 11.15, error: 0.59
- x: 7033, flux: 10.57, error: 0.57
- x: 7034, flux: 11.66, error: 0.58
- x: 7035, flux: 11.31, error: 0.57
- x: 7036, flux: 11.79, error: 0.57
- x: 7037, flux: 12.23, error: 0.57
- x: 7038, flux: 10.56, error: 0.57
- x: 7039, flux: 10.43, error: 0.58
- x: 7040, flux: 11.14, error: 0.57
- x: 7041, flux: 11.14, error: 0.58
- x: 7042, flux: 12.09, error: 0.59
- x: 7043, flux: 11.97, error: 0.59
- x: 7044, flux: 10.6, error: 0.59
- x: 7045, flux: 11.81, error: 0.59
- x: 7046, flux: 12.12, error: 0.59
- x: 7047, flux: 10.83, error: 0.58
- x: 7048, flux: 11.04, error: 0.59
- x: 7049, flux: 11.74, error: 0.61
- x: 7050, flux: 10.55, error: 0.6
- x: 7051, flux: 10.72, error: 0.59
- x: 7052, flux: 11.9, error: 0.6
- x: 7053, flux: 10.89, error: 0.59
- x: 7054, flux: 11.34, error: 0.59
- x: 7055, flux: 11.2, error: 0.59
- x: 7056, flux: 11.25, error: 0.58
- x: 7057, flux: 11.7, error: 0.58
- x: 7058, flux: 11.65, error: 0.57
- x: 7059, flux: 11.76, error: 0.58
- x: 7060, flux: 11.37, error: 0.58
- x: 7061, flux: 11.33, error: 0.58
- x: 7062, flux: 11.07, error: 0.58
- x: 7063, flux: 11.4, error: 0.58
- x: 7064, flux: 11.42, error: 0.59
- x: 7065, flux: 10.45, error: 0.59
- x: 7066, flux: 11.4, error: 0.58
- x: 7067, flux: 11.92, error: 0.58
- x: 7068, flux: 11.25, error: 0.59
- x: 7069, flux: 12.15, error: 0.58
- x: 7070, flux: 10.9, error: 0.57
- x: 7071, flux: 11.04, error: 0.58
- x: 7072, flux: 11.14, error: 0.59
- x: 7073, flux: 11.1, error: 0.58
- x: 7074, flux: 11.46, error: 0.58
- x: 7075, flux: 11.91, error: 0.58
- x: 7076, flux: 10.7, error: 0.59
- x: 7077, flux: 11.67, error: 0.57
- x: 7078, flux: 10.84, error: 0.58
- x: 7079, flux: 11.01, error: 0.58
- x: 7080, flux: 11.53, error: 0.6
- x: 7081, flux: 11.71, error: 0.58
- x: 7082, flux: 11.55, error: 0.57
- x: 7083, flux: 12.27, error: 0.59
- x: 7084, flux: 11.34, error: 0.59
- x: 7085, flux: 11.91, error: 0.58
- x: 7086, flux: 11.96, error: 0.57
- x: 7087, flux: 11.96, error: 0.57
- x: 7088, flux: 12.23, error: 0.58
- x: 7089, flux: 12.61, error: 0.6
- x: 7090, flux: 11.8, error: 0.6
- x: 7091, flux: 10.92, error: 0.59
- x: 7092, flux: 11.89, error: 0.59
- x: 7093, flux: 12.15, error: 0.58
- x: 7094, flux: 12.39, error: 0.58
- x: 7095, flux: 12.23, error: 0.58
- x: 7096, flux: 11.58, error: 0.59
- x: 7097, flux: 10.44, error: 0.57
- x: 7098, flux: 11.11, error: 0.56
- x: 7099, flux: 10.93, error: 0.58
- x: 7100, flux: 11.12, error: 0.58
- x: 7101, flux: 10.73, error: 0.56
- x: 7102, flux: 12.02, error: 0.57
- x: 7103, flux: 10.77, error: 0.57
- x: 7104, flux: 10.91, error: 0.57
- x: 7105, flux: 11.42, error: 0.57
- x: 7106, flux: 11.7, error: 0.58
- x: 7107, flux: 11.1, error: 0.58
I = 2.85 angstrom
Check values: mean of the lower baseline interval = 11.5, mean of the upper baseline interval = 11.4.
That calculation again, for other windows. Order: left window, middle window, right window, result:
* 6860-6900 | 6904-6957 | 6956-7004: -3.95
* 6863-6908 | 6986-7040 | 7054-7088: 5.88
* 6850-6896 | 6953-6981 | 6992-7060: -1.11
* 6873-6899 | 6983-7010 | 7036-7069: 5.03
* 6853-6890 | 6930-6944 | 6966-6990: -0.86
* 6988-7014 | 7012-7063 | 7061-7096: -4.43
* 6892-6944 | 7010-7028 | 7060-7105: 0.89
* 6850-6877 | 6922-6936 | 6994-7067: -1.33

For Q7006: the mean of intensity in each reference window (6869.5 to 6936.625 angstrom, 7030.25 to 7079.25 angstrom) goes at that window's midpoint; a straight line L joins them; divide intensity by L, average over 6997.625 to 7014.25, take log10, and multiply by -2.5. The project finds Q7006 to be 0.18 mag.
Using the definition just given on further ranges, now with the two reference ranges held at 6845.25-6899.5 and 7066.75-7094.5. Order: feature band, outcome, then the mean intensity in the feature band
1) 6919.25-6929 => -0.04 mag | 11.9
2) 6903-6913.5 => -0.03 mag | 11.8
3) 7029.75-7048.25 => 0.03 mag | 11.3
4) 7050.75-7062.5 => 0.02 mag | 11.4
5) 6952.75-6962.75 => 0.02 mag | 11.4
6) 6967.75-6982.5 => 0.02 mag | 11.3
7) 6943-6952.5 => 0.01 mag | 11.4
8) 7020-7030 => 0.03 mag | 11.3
